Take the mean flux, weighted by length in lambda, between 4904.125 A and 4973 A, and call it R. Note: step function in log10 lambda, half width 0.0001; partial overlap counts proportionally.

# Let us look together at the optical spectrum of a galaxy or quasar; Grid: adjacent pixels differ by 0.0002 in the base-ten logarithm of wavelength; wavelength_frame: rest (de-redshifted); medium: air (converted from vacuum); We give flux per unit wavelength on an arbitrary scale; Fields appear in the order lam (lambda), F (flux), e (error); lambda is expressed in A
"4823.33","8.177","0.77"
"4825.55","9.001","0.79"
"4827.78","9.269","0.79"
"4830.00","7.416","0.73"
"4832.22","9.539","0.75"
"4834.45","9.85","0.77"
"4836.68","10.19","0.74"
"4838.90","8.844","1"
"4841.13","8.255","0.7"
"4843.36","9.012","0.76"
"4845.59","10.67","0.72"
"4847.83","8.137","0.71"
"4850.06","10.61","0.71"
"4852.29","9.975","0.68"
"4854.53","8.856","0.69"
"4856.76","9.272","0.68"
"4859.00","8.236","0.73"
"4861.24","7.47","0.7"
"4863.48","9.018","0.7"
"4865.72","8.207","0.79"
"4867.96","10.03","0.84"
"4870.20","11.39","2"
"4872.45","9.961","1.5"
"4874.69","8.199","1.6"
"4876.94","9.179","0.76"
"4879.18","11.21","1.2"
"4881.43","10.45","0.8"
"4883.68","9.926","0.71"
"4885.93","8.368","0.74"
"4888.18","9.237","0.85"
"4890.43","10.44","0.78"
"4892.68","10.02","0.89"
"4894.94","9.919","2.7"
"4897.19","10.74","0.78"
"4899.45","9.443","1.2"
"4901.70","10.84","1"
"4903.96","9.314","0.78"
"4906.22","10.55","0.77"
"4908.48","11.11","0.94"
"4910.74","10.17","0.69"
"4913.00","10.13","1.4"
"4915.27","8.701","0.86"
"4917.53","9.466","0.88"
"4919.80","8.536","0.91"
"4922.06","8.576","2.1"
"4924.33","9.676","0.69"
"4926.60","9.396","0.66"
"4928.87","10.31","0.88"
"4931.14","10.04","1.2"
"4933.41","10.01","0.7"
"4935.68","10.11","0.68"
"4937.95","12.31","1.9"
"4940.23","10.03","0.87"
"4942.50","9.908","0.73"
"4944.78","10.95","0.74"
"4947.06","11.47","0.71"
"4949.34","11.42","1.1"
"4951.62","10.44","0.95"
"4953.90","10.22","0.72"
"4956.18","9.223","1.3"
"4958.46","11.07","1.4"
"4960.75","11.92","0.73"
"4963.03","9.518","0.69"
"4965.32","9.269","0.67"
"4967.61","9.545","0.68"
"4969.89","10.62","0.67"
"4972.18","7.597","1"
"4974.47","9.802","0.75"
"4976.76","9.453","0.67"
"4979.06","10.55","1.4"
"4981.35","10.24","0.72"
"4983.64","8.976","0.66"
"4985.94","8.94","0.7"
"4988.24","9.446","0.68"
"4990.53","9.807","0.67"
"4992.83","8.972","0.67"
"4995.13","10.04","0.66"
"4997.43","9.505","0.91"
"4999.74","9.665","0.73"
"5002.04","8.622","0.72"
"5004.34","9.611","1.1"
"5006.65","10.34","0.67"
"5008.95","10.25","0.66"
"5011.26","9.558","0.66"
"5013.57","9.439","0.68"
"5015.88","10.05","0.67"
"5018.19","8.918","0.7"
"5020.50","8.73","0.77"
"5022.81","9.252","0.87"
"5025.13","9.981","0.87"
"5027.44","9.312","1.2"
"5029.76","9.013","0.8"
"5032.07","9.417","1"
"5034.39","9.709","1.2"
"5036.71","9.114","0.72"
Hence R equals 10.1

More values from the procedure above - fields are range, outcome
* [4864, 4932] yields 9.78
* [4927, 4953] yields 10.6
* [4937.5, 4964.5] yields 10.6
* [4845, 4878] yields 9.26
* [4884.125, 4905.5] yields 9.83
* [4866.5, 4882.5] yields 10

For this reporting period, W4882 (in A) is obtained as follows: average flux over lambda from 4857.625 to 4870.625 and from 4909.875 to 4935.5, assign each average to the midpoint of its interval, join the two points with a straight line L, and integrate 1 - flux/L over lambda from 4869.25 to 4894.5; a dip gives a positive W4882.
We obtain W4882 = -1.99 A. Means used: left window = 8.94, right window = 9.56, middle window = 9.84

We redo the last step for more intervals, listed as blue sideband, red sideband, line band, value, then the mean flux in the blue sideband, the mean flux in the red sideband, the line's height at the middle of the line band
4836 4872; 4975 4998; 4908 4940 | -1.47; 9.26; 9.6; 9.44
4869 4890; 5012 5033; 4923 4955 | -2.77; 9.79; 9.35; 9.61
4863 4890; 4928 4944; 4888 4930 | 0.90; 9.63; 10.4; 10.1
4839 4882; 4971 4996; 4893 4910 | -1.60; 9.35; 9.43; 9.38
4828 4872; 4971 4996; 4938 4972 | -3.60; 9.22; 9.43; 9.39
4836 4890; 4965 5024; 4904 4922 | -0.54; 9.37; 9.51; 9.42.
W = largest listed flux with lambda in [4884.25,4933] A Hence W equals 11.11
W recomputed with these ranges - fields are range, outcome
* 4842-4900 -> 11.39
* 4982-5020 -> 10.34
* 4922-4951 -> 12.31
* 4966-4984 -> 10.62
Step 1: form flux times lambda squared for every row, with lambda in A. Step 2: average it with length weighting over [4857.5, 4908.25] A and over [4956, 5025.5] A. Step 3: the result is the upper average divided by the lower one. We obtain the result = 1.04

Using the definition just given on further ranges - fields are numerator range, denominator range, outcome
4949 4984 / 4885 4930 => 1.05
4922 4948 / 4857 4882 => 1.13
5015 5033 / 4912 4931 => 1.04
